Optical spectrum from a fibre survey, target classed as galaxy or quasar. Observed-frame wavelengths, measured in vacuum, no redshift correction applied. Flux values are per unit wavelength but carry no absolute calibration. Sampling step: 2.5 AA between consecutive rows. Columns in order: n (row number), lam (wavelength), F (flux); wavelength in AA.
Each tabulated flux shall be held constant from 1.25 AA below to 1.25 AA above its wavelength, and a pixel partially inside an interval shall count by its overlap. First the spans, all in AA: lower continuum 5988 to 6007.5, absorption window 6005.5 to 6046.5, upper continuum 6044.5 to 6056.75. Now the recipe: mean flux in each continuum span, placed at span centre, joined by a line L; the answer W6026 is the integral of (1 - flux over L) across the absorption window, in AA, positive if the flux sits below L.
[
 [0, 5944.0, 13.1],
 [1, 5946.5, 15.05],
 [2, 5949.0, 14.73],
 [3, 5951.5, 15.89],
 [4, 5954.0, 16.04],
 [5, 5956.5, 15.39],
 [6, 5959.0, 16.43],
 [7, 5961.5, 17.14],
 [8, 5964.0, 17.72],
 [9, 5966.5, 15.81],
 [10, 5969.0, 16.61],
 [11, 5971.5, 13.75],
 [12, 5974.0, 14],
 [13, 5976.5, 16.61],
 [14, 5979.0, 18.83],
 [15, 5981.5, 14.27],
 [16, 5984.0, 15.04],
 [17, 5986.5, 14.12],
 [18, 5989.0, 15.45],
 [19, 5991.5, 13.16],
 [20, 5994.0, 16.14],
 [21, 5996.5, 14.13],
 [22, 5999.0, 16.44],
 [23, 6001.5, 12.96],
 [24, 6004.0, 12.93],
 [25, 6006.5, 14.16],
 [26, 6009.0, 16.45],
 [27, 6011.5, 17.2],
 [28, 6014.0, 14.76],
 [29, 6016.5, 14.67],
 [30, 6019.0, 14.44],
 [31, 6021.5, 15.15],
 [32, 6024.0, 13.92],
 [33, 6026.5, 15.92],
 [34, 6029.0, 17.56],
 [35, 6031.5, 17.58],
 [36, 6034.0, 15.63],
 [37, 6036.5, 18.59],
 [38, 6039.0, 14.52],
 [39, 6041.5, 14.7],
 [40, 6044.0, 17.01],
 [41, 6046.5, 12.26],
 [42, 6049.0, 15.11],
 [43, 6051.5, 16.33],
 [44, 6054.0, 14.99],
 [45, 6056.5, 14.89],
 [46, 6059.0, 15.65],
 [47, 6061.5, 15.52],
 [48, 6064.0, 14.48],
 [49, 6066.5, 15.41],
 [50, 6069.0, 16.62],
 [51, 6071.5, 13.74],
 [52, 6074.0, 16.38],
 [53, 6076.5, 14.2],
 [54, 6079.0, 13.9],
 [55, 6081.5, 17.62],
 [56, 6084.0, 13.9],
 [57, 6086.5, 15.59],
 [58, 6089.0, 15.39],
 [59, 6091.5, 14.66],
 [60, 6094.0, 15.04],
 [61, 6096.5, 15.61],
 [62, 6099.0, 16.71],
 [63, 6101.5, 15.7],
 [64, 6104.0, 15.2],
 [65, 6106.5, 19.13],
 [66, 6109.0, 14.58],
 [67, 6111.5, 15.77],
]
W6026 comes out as -2.9 AA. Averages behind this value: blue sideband 14.4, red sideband 14.8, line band 15.7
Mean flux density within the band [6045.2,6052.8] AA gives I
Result 14.6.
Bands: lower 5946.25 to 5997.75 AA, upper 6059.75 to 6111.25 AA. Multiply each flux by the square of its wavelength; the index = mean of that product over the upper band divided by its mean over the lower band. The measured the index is 1.03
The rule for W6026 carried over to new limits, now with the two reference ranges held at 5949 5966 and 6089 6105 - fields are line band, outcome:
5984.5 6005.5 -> 2.1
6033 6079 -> 1.2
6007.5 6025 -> 0.8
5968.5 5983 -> 0.5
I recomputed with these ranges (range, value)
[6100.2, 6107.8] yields 16.7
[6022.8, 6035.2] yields 16.1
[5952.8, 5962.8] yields 16.3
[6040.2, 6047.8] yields 14.7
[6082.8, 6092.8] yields 14.9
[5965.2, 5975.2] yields 15.1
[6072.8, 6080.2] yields 14.8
